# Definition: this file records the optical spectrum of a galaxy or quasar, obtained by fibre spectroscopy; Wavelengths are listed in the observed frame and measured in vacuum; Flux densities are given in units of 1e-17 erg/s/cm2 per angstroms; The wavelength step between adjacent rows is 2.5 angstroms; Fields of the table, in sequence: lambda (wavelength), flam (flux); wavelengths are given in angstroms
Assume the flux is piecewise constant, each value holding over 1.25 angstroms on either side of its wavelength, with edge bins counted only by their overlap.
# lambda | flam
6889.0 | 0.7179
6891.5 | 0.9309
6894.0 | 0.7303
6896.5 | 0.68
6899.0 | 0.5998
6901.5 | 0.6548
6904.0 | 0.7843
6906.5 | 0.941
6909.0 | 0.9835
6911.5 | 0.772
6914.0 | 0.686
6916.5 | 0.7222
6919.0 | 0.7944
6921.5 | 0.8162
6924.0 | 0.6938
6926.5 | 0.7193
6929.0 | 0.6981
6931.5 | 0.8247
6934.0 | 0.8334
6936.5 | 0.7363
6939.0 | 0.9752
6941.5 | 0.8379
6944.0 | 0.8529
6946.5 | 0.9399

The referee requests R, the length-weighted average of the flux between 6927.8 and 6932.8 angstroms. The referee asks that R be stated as 0.763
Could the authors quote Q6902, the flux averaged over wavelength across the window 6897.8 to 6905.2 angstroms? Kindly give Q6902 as 0.679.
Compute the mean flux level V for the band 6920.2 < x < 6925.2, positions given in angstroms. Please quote 0.756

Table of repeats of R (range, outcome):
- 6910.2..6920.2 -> 0.745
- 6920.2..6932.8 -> 0.751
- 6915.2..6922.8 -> 0.776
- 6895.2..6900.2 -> 0.641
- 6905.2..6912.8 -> 0.897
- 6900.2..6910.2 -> 0.839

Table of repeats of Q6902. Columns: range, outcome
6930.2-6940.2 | 0.841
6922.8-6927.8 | 0.707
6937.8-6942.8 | 0.905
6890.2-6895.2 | 0.83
